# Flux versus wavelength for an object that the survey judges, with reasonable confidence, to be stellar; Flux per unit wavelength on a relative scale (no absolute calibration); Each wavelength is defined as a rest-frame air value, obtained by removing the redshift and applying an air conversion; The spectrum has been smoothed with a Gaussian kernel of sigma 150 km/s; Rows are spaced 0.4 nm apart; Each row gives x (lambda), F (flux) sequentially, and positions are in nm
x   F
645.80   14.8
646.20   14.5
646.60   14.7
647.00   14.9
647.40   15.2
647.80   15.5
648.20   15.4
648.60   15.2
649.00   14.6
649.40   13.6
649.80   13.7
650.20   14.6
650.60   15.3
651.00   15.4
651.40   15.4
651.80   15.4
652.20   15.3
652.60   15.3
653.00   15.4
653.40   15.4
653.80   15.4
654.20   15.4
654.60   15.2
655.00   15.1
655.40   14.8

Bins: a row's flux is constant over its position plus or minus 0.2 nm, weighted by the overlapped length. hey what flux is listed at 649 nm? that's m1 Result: 14.6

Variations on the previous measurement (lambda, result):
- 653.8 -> 15.4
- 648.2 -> 15.4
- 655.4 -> 14.8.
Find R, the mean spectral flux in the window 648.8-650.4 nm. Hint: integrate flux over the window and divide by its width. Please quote 14.1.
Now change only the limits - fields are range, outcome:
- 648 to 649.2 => 15.1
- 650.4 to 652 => 15.4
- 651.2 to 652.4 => 15.4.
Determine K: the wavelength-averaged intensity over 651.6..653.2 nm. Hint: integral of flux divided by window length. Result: 15.4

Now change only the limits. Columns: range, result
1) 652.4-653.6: 15.4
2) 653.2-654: 15.4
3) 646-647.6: 14.8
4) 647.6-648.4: 15.4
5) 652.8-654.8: 15.4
